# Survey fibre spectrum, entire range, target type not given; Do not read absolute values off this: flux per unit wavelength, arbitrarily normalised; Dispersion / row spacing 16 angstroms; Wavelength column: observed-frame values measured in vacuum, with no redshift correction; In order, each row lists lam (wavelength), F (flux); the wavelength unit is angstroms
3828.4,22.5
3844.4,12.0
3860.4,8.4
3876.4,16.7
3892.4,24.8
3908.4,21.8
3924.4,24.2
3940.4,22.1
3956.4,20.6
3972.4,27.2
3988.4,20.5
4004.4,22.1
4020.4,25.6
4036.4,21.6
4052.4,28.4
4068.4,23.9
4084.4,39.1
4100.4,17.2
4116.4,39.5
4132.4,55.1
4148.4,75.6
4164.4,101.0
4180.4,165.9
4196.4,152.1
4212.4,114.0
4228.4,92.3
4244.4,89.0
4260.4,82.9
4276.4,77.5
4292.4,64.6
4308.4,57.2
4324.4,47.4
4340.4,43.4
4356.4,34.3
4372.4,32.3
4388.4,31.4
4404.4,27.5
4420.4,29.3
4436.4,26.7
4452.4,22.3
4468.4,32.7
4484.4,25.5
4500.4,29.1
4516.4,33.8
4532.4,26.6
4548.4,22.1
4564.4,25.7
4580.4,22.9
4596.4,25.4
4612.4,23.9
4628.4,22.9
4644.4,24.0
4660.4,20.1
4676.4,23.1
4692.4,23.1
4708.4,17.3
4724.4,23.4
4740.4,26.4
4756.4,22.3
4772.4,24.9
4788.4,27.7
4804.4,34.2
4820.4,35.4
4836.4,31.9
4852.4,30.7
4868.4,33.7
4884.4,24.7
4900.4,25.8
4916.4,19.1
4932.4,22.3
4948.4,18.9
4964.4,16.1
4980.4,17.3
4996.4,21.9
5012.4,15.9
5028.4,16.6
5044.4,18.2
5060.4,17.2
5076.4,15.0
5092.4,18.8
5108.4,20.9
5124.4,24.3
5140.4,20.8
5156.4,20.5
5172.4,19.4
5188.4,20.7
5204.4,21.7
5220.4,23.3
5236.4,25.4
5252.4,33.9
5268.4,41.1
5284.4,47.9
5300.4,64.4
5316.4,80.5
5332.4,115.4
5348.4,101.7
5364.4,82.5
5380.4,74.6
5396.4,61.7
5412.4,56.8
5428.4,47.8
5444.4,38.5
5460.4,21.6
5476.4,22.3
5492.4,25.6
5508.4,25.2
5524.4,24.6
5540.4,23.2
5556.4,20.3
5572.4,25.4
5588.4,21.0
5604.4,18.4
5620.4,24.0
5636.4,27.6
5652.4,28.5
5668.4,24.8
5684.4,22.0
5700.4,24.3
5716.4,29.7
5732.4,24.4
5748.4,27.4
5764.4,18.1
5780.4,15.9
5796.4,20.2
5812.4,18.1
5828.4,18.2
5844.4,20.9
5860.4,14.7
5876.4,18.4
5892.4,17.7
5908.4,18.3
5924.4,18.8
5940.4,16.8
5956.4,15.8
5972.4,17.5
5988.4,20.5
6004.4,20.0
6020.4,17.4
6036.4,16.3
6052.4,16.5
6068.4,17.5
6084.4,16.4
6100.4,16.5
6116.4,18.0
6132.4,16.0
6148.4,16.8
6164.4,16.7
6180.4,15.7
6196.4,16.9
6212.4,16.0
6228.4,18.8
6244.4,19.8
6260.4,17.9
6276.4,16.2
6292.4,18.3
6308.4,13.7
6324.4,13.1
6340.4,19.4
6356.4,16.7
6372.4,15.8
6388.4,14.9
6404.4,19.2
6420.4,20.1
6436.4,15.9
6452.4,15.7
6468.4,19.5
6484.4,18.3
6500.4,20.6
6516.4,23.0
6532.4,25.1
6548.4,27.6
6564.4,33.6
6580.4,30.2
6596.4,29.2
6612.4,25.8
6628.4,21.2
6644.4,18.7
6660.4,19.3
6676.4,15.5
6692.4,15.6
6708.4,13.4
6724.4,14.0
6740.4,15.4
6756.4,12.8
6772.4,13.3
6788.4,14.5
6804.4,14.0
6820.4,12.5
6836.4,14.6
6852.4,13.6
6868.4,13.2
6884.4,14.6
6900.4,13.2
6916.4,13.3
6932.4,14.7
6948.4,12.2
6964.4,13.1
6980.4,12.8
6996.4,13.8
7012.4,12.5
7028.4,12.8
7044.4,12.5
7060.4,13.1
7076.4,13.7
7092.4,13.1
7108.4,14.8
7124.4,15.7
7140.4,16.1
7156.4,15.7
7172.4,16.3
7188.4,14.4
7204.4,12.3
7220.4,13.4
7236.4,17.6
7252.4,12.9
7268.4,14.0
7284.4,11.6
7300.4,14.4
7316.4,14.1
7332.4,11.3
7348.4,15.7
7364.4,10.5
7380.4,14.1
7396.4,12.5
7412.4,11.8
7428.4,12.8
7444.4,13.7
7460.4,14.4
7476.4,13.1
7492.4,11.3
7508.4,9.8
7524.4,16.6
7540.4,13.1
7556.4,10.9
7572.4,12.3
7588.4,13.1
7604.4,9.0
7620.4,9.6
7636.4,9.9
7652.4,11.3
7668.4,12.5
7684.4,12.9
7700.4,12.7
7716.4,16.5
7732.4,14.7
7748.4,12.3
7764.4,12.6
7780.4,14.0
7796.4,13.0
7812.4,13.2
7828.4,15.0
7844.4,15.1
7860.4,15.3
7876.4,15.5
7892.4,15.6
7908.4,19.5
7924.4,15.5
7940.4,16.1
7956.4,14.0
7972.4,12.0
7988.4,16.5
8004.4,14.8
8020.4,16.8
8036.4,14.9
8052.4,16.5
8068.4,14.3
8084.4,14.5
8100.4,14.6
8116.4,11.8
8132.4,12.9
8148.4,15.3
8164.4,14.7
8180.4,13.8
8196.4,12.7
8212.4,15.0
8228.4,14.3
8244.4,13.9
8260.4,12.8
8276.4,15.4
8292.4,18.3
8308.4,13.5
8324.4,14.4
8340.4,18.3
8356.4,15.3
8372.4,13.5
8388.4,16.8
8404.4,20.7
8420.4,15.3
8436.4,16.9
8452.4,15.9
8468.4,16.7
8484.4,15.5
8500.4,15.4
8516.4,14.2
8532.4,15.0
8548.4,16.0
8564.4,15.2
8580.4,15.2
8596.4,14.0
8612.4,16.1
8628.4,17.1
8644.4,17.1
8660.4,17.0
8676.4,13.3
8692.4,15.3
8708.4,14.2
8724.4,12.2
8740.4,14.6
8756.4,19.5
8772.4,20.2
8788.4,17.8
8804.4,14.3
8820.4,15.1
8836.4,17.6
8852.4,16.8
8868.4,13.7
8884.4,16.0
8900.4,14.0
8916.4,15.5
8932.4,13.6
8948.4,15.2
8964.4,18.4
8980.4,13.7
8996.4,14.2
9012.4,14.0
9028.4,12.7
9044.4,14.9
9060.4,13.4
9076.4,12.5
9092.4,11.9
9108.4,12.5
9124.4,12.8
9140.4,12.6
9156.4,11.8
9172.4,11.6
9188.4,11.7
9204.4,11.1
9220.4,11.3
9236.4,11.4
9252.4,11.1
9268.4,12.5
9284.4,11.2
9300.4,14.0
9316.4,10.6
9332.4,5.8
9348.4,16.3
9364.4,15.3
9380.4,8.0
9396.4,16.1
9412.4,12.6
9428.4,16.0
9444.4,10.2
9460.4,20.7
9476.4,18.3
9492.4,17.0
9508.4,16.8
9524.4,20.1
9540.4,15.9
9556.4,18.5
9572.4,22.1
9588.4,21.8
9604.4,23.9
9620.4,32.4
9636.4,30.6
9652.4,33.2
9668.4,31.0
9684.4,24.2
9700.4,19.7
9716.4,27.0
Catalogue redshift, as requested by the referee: 2.445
